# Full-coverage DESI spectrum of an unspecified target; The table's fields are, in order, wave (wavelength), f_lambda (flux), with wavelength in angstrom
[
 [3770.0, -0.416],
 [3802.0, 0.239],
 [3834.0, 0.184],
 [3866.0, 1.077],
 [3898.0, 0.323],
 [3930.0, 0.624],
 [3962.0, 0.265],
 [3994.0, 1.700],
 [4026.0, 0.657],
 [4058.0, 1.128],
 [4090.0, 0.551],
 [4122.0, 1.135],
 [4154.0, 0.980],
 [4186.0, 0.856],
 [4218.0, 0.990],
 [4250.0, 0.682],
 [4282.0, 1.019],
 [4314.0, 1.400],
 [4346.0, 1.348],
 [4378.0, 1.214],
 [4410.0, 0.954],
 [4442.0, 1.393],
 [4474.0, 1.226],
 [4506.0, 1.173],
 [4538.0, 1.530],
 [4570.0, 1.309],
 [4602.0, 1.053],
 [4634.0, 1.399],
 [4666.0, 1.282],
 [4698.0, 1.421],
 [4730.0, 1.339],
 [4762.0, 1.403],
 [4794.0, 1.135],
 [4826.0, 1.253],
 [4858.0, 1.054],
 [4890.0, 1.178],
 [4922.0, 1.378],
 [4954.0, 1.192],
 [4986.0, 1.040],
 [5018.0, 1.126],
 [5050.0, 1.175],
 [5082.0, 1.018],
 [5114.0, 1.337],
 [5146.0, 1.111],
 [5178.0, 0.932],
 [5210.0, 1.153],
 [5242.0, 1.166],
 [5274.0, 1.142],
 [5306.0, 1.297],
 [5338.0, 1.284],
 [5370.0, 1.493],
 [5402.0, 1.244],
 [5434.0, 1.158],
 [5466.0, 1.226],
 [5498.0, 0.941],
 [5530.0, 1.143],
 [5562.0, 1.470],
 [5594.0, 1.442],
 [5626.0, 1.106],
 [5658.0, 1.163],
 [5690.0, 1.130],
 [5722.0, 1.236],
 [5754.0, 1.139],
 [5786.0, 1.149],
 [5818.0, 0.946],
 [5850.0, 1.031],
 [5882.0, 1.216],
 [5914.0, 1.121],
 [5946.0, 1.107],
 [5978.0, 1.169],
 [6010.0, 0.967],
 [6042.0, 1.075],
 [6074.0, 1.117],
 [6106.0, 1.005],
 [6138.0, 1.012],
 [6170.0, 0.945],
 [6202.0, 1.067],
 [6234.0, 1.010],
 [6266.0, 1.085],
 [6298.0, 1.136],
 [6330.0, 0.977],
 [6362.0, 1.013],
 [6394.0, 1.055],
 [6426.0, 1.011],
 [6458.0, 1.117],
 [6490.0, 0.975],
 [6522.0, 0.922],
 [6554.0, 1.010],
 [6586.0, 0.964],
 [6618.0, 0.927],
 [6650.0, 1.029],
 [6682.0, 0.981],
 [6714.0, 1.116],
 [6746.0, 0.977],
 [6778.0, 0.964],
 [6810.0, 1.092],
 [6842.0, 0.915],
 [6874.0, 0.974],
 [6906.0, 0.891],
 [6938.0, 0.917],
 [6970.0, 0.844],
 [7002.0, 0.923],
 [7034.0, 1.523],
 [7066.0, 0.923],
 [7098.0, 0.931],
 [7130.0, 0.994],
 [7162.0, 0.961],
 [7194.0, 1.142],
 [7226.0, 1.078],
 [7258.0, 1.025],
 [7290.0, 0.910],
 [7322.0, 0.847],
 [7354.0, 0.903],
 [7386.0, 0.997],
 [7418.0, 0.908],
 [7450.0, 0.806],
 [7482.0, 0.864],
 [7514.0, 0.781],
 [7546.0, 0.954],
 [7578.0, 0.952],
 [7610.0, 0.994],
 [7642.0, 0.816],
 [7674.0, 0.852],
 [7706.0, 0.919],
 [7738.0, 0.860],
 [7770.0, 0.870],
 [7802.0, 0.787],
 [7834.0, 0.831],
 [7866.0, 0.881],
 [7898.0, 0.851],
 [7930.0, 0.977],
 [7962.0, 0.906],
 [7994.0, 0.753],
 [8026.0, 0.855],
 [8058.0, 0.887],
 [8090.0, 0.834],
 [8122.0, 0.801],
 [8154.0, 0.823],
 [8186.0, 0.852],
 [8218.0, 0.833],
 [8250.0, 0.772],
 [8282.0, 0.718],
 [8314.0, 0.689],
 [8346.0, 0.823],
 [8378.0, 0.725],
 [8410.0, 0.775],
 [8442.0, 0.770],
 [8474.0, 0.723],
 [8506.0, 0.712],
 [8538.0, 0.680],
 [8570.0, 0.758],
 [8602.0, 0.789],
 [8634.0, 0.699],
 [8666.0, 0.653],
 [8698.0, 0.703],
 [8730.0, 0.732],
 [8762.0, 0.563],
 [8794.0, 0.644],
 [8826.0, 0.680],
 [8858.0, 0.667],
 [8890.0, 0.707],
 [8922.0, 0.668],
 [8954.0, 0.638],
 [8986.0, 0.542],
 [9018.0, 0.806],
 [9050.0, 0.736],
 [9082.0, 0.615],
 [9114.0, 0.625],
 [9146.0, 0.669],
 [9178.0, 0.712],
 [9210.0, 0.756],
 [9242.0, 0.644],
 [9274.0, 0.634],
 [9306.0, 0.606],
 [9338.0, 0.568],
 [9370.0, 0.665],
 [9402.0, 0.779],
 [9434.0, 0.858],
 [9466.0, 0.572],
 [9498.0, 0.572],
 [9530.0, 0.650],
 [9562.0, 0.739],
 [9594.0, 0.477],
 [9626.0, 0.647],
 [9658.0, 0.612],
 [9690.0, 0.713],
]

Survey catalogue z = 0.07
